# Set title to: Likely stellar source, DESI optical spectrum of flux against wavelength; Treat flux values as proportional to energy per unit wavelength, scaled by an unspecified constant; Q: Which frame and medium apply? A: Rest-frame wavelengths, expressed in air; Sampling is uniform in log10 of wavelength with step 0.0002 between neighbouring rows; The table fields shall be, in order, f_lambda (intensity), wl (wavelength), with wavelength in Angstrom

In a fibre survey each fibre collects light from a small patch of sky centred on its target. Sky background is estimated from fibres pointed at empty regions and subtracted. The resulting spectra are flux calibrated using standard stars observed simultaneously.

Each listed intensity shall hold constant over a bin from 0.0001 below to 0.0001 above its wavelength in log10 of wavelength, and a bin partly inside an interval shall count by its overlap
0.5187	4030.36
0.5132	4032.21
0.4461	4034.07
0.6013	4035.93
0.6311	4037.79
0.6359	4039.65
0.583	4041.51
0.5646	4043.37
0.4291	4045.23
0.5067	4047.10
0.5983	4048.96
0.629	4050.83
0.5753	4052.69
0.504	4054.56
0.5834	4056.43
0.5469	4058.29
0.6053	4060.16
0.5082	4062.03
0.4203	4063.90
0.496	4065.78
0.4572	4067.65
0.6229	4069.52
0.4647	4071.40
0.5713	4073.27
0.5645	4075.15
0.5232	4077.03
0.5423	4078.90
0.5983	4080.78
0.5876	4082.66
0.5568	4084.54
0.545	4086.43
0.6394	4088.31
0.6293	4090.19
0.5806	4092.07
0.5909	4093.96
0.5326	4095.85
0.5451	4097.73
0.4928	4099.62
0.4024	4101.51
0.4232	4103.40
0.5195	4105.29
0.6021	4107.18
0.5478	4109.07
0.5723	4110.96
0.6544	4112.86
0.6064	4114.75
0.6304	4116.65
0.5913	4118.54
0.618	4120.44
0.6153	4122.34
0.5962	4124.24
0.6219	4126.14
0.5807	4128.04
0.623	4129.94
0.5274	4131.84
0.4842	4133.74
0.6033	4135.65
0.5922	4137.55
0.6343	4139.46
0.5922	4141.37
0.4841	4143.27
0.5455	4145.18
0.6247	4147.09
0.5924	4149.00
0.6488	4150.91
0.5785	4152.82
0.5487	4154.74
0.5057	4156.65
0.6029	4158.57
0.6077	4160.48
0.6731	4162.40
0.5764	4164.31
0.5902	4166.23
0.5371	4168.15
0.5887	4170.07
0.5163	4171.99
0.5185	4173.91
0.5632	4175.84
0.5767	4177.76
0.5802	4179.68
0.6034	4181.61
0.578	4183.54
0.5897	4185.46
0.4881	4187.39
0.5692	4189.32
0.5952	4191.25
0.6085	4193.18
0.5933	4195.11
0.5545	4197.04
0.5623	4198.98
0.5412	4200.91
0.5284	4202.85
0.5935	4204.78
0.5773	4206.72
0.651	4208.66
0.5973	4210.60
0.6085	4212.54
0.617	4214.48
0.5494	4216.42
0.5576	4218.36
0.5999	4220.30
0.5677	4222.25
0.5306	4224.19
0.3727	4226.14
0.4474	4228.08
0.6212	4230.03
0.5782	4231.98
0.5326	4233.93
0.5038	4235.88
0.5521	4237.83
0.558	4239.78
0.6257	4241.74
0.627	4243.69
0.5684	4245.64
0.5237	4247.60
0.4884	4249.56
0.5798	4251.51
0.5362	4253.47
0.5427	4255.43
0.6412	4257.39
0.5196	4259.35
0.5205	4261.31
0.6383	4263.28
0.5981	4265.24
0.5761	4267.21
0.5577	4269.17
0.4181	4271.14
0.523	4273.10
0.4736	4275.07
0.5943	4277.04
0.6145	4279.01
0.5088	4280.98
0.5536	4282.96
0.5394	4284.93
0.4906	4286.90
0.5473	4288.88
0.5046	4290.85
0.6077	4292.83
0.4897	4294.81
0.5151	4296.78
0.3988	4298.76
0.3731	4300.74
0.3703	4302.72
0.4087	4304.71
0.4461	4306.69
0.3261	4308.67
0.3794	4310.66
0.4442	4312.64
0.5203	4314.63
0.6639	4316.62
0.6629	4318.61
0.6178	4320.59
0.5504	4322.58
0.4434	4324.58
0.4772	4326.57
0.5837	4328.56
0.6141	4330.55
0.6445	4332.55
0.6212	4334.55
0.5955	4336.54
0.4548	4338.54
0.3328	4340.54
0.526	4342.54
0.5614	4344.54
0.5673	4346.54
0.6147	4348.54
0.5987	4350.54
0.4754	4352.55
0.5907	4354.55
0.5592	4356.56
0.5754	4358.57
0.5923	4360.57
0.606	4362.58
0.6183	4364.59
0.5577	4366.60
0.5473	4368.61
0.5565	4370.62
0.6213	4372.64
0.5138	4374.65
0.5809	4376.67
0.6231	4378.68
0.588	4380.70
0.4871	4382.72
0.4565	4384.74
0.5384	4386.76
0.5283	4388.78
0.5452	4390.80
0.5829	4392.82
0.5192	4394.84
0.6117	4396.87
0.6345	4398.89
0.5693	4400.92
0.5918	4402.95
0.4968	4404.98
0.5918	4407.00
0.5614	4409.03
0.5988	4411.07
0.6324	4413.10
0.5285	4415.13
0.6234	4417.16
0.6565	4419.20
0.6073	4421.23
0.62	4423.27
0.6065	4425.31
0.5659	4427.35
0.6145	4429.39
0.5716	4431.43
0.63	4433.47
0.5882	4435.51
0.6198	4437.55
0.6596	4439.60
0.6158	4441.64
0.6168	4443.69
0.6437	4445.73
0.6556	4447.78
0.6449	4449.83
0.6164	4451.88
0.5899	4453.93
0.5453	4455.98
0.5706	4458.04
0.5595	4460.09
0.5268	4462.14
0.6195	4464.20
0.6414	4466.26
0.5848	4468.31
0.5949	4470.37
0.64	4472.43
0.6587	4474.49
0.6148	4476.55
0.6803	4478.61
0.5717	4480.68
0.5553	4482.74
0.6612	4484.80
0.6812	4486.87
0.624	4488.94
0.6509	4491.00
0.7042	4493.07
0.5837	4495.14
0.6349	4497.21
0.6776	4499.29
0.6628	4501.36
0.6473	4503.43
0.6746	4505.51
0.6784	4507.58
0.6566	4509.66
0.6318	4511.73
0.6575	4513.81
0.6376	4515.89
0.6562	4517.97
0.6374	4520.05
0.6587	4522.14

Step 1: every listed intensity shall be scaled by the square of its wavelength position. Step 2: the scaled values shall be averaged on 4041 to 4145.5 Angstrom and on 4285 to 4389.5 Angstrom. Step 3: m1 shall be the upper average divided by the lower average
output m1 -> 1.1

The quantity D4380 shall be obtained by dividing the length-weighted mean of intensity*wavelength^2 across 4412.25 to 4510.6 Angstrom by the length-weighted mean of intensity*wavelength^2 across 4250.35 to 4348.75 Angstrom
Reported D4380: 1.27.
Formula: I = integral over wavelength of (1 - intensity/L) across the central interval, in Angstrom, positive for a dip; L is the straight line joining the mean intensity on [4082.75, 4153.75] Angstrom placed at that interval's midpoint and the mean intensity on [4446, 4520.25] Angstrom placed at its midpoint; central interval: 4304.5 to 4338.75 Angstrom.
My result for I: 4.25 Angstrom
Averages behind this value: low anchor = 0.574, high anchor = 0.629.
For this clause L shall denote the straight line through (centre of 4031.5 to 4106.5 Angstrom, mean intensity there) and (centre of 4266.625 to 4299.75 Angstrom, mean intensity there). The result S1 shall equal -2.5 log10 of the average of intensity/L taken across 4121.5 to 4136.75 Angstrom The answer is -0.08 mag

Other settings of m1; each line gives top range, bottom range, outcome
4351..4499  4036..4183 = 1.22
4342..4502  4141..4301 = 1.17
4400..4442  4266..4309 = 1.28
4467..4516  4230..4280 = 1.28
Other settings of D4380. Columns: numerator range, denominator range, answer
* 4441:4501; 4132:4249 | 1.24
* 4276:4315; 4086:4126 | 0.92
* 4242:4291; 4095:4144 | 1.04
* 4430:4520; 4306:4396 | 1.22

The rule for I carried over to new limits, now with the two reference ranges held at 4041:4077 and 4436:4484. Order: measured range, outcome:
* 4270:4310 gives 6.5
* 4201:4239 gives 0.7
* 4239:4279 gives 1.2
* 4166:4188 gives -0.1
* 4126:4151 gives -1.2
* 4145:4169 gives -1.4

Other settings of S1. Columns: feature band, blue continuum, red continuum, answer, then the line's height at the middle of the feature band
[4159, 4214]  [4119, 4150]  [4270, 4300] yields -0.033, 0.561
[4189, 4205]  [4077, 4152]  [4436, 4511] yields 0.027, 0.585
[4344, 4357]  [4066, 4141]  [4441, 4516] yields 0.072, 0.606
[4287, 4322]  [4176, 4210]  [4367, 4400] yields 0.161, 0.566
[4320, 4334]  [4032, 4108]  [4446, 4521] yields 0.067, 0.597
